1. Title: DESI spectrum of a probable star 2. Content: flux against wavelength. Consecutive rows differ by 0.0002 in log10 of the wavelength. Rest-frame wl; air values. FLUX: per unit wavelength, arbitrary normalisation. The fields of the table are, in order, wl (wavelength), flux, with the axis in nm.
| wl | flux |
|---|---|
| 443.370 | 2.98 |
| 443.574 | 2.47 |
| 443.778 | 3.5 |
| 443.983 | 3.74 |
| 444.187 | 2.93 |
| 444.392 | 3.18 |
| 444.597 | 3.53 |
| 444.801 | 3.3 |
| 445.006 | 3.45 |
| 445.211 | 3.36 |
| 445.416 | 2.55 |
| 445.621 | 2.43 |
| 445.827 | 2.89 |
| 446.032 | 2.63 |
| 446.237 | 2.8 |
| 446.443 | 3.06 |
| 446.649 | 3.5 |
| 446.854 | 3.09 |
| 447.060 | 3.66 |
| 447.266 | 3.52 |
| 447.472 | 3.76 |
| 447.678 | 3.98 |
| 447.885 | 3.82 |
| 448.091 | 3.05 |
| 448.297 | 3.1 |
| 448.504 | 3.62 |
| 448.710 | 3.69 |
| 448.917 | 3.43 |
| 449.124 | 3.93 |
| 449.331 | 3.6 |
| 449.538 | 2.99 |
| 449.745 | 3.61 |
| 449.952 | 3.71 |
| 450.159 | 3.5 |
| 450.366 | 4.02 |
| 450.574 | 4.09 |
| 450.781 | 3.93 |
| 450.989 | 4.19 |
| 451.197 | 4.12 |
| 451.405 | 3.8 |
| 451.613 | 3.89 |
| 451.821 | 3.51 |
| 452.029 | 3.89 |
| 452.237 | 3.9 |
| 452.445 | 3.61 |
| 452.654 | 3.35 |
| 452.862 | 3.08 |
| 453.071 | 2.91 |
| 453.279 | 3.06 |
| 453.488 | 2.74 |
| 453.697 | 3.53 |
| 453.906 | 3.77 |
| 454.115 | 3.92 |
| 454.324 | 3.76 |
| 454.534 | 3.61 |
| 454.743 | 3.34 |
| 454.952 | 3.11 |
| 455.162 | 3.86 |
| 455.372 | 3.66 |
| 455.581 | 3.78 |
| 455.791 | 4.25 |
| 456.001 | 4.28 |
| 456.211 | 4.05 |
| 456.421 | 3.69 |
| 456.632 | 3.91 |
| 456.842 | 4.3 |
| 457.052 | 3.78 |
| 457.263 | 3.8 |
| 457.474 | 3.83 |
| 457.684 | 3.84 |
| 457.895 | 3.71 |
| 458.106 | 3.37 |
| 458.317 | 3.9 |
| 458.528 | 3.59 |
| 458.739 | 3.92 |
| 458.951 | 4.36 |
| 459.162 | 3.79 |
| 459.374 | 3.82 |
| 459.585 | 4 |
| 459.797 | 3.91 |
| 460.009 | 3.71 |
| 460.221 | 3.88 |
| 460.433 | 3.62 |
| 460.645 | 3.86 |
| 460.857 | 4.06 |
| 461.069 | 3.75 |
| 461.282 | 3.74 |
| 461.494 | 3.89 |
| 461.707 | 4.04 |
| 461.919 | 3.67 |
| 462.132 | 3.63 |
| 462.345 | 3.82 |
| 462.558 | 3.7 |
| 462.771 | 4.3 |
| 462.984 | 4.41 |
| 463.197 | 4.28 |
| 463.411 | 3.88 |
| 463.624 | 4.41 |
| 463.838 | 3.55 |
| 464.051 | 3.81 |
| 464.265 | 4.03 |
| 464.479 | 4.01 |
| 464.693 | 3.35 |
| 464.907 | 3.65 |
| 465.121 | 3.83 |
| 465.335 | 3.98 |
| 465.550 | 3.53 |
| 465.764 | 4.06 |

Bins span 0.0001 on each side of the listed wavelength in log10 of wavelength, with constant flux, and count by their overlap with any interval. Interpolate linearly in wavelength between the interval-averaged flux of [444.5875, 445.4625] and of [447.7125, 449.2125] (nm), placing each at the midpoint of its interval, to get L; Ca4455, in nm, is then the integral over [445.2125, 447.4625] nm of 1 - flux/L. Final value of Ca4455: 0.20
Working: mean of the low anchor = 3.25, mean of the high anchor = 3.54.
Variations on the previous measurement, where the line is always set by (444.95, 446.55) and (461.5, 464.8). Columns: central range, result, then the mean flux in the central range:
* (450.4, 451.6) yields -0.31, 4.01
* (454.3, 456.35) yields -0.19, 3.77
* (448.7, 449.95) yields -0.18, 3.54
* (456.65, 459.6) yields -0.19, 3.86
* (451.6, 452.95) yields -0.13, 3.59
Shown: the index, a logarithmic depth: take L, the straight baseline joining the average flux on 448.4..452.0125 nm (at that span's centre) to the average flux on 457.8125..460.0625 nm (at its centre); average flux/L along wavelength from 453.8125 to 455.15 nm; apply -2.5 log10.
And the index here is 0.05 mag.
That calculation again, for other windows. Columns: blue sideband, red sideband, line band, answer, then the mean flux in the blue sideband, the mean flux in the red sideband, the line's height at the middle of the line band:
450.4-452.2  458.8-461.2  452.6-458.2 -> 0.08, 3.93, 3.88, 3.91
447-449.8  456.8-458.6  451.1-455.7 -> 0.03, 3.55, 3.78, 3.67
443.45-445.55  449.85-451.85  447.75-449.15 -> 0.04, 3.19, 3.89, 3.62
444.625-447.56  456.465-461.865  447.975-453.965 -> -0.05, 3.15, 3.85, 3.41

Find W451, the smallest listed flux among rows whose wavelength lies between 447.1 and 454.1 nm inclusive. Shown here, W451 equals 2.74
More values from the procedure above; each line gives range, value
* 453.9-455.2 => 3.11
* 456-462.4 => 3.37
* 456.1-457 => 3.69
